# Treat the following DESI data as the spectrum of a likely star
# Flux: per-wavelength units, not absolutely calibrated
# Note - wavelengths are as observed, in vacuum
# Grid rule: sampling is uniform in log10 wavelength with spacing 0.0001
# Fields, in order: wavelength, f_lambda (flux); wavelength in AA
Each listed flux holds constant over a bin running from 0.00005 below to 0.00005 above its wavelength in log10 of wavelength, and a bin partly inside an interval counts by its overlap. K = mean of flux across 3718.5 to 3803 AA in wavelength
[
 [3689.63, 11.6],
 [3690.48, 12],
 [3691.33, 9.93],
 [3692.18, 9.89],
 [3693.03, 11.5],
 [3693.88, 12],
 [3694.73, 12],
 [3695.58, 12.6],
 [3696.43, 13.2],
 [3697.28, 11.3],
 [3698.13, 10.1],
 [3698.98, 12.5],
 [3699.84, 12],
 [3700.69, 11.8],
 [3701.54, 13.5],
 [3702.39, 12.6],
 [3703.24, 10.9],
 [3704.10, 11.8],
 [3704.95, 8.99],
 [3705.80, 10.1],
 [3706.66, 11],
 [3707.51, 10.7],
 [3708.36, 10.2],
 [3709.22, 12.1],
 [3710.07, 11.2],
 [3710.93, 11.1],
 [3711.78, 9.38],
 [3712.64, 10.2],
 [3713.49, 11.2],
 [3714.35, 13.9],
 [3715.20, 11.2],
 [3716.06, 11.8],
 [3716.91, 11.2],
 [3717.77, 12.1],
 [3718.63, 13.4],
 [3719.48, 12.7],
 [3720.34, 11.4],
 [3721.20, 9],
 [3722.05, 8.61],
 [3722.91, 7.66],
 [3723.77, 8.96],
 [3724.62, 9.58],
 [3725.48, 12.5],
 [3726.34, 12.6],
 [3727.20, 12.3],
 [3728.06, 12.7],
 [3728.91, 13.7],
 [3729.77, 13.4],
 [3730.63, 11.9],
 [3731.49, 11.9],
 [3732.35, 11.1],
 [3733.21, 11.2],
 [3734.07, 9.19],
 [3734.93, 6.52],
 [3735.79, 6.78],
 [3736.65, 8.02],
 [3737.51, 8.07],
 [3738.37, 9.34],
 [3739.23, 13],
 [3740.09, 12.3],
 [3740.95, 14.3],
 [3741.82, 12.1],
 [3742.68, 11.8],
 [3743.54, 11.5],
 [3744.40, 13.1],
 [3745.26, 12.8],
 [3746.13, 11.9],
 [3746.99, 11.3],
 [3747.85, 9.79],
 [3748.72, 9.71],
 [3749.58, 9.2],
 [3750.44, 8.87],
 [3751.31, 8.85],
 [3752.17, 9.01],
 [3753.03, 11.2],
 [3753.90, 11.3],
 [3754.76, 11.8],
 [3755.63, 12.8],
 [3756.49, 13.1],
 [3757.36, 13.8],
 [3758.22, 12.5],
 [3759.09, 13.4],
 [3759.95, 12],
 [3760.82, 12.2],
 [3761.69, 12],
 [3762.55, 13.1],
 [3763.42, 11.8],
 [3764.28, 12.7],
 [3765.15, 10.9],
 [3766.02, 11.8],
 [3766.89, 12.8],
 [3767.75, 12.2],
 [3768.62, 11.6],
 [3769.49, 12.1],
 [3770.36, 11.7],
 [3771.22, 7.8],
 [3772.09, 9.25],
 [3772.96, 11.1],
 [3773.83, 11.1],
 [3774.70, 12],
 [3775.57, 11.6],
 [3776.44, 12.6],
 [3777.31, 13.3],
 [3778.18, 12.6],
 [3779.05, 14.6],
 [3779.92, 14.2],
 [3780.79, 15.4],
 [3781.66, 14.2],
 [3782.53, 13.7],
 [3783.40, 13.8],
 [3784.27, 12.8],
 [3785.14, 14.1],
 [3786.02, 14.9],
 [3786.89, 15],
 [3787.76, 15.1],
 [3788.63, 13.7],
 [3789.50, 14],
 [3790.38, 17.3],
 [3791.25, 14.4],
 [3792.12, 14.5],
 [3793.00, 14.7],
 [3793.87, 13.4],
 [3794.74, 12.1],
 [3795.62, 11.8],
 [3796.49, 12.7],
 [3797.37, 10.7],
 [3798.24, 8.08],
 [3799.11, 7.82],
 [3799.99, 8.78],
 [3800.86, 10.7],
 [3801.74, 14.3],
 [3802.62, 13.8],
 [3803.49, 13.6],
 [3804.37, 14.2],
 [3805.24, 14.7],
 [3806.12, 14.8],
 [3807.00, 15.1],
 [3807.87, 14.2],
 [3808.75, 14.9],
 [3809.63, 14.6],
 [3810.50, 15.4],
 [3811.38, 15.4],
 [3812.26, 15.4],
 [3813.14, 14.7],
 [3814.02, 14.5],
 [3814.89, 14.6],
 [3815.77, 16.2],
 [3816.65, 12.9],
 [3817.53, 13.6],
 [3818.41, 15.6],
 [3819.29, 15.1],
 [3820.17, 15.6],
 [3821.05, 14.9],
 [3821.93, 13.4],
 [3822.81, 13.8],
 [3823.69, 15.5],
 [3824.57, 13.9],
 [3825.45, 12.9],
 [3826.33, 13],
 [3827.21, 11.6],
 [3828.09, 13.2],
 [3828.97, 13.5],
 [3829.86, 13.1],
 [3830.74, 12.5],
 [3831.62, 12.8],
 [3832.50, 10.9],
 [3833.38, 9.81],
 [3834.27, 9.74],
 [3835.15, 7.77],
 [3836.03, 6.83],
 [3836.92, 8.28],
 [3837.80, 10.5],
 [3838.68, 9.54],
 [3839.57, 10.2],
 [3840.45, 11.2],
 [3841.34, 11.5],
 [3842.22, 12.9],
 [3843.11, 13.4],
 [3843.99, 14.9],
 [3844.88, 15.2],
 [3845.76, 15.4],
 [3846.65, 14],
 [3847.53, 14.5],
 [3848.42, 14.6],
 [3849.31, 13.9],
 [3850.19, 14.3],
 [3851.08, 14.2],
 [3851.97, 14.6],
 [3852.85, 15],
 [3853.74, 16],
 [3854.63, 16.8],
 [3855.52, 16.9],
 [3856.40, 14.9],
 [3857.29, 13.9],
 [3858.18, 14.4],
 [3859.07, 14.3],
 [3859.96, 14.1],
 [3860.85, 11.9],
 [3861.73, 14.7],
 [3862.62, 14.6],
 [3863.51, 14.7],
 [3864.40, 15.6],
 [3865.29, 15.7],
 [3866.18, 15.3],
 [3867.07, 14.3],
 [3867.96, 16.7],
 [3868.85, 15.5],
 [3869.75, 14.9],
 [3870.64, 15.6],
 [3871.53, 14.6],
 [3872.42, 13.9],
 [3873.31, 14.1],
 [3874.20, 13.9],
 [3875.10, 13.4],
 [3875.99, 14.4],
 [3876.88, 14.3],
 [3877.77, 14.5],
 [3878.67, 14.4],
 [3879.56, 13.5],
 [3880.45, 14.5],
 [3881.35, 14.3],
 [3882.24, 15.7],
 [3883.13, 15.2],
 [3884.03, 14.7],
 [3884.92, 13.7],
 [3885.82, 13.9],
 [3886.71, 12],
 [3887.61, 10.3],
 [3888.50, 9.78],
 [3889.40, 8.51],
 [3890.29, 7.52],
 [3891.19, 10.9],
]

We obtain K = 11.8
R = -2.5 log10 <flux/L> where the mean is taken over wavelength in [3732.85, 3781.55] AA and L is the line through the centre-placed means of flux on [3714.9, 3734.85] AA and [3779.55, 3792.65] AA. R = 0.132 mag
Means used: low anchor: 11.2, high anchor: 14.5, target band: 11.5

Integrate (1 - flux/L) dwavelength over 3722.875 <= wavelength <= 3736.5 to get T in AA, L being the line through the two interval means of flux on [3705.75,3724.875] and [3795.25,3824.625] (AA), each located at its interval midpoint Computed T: 0.58 AA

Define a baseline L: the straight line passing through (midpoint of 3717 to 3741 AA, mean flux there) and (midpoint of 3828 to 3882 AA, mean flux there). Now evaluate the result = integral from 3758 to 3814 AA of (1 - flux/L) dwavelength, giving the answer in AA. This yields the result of -4.3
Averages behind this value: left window 10.8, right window 13.6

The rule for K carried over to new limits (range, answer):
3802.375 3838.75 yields 13.3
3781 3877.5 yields 13.7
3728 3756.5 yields 10.9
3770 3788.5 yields 12.9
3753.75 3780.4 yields 12.1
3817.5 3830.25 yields 13.9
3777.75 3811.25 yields 13.6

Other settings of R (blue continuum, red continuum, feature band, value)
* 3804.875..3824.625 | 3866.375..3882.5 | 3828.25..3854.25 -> 0.18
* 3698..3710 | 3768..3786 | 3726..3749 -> 0.06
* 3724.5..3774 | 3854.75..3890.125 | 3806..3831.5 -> -0.11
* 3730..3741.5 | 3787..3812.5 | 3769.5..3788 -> -0.03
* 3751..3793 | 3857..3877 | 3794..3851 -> 0.06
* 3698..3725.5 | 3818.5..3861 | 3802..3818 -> -0.15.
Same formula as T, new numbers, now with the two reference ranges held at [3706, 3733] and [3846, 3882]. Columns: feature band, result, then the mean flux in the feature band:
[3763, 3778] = 1.1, 11.6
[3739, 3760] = 0.6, 11.6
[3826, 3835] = 1.3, 11.9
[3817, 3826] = -0.5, 14.4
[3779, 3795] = -1.8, 14.3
